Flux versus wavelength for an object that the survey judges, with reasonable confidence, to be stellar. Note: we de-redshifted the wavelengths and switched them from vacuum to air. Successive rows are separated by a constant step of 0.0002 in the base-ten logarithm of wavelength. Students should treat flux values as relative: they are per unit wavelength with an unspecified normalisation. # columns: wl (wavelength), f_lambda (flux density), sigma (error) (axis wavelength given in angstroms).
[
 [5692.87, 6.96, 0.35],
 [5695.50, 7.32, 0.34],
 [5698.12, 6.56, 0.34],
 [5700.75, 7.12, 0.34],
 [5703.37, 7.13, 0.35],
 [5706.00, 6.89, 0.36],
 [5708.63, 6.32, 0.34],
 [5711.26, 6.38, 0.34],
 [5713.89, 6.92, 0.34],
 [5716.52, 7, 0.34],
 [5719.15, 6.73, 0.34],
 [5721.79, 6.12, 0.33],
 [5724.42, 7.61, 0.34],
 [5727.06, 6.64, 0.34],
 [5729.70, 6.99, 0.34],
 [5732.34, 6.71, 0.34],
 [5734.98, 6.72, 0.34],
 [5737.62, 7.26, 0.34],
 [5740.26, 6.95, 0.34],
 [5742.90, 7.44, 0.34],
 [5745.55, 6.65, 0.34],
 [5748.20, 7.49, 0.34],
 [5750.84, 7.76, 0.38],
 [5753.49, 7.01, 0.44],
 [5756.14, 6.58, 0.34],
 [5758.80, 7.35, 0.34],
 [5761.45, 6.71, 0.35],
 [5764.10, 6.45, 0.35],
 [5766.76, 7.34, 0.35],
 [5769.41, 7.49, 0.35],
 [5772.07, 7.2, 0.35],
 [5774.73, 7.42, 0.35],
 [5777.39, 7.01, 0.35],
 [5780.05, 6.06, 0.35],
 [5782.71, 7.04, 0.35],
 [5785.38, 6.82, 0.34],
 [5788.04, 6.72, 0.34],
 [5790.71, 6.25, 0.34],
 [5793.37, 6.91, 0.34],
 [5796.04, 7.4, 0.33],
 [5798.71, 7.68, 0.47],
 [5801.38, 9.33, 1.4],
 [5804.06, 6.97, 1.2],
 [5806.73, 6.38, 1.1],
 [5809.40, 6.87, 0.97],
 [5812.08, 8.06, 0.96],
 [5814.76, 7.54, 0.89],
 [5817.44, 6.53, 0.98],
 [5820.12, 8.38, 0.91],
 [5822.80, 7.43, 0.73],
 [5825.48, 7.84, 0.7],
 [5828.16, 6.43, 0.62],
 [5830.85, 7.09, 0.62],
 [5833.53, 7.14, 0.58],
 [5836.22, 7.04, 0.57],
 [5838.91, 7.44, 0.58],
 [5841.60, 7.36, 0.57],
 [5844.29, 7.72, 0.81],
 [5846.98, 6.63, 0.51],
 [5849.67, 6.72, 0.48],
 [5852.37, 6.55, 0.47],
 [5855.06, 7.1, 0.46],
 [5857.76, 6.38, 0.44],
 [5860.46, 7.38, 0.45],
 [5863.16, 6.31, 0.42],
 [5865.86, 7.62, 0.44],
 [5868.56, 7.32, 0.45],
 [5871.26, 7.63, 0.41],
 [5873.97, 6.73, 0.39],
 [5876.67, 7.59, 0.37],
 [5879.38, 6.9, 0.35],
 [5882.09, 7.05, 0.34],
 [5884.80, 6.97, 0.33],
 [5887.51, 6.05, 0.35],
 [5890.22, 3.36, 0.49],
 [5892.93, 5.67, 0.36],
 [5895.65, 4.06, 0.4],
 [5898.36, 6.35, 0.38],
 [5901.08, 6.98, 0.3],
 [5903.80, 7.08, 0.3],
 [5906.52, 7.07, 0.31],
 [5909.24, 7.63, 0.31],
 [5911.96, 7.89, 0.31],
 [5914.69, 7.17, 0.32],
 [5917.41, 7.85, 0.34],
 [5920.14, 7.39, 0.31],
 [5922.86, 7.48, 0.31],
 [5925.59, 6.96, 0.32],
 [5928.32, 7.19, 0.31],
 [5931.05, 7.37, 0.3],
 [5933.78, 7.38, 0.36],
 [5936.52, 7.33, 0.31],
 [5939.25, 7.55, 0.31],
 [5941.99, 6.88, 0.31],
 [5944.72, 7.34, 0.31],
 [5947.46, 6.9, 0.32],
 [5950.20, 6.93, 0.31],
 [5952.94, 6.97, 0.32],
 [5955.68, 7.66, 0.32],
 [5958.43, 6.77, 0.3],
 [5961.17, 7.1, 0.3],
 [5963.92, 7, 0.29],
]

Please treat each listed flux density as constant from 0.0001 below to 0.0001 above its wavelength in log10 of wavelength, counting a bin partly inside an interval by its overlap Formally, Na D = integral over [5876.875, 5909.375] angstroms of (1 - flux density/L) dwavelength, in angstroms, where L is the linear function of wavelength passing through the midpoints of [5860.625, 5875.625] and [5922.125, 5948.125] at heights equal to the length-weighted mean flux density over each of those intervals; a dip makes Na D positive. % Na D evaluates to 4.2 angstroms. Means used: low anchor 7.15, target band 6.26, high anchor 7.24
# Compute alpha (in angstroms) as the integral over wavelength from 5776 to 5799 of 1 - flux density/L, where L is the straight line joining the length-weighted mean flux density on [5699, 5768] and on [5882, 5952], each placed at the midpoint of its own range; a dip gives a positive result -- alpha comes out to 0.21 angstroms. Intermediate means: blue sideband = 6.93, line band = 6.84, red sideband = 6.84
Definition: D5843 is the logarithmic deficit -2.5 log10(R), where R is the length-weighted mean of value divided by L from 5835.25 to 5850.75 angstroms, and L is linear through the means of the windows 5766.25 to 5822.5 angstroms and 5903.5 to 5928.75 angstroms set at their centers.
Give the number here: 0.02 mag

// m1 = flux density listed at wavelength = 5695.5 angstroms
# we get 7.32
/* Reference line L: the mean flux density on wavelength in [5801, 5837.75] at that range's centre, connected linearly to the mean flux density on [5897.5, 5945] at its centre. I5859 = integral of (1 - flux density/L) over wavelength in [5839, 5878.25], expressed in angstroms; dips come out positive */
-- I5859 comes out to 1.1 angstroms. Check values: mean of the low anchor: 7.31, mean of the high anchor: 7.28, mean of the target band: 7.09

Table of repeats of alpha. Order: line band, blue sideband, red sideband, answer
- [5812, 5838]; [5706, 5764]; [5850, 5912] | -2.16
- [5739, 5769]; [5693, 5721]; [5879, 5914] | -1.61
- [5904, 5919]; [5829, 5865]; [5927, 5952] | -0.73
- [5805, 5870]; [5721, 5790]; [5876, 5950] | -2.02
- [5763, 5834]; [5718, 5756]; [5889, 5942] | -2.45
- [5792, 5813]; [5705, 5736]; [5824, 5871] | -1.43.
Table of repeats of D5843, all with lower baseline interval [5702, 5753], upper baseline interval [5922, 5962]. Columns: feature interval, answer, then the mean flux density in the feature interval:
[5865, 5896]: 0.10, 6.47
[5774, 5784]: 0.02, 6.85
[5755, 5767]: 0.02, 6.85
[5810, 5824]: -0.08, 7.55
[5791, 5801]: -0.06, 7.41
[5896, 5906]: 0.09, 6.55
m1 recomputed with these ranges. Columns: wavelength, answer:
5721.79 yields 6.12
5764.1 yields 6.45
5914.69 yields 7.17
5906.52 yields 7.07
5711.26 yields 6.38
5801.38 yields 9.33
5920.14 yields 7.39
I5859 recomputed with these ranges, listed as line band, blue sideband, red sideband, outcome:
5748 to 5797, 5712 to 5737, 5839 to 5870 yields -0.6 angstroms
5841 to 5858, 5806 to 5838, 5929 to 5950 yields 0.7 angstroms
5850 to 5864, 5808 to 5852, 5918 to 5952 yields 0.9 angstroms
